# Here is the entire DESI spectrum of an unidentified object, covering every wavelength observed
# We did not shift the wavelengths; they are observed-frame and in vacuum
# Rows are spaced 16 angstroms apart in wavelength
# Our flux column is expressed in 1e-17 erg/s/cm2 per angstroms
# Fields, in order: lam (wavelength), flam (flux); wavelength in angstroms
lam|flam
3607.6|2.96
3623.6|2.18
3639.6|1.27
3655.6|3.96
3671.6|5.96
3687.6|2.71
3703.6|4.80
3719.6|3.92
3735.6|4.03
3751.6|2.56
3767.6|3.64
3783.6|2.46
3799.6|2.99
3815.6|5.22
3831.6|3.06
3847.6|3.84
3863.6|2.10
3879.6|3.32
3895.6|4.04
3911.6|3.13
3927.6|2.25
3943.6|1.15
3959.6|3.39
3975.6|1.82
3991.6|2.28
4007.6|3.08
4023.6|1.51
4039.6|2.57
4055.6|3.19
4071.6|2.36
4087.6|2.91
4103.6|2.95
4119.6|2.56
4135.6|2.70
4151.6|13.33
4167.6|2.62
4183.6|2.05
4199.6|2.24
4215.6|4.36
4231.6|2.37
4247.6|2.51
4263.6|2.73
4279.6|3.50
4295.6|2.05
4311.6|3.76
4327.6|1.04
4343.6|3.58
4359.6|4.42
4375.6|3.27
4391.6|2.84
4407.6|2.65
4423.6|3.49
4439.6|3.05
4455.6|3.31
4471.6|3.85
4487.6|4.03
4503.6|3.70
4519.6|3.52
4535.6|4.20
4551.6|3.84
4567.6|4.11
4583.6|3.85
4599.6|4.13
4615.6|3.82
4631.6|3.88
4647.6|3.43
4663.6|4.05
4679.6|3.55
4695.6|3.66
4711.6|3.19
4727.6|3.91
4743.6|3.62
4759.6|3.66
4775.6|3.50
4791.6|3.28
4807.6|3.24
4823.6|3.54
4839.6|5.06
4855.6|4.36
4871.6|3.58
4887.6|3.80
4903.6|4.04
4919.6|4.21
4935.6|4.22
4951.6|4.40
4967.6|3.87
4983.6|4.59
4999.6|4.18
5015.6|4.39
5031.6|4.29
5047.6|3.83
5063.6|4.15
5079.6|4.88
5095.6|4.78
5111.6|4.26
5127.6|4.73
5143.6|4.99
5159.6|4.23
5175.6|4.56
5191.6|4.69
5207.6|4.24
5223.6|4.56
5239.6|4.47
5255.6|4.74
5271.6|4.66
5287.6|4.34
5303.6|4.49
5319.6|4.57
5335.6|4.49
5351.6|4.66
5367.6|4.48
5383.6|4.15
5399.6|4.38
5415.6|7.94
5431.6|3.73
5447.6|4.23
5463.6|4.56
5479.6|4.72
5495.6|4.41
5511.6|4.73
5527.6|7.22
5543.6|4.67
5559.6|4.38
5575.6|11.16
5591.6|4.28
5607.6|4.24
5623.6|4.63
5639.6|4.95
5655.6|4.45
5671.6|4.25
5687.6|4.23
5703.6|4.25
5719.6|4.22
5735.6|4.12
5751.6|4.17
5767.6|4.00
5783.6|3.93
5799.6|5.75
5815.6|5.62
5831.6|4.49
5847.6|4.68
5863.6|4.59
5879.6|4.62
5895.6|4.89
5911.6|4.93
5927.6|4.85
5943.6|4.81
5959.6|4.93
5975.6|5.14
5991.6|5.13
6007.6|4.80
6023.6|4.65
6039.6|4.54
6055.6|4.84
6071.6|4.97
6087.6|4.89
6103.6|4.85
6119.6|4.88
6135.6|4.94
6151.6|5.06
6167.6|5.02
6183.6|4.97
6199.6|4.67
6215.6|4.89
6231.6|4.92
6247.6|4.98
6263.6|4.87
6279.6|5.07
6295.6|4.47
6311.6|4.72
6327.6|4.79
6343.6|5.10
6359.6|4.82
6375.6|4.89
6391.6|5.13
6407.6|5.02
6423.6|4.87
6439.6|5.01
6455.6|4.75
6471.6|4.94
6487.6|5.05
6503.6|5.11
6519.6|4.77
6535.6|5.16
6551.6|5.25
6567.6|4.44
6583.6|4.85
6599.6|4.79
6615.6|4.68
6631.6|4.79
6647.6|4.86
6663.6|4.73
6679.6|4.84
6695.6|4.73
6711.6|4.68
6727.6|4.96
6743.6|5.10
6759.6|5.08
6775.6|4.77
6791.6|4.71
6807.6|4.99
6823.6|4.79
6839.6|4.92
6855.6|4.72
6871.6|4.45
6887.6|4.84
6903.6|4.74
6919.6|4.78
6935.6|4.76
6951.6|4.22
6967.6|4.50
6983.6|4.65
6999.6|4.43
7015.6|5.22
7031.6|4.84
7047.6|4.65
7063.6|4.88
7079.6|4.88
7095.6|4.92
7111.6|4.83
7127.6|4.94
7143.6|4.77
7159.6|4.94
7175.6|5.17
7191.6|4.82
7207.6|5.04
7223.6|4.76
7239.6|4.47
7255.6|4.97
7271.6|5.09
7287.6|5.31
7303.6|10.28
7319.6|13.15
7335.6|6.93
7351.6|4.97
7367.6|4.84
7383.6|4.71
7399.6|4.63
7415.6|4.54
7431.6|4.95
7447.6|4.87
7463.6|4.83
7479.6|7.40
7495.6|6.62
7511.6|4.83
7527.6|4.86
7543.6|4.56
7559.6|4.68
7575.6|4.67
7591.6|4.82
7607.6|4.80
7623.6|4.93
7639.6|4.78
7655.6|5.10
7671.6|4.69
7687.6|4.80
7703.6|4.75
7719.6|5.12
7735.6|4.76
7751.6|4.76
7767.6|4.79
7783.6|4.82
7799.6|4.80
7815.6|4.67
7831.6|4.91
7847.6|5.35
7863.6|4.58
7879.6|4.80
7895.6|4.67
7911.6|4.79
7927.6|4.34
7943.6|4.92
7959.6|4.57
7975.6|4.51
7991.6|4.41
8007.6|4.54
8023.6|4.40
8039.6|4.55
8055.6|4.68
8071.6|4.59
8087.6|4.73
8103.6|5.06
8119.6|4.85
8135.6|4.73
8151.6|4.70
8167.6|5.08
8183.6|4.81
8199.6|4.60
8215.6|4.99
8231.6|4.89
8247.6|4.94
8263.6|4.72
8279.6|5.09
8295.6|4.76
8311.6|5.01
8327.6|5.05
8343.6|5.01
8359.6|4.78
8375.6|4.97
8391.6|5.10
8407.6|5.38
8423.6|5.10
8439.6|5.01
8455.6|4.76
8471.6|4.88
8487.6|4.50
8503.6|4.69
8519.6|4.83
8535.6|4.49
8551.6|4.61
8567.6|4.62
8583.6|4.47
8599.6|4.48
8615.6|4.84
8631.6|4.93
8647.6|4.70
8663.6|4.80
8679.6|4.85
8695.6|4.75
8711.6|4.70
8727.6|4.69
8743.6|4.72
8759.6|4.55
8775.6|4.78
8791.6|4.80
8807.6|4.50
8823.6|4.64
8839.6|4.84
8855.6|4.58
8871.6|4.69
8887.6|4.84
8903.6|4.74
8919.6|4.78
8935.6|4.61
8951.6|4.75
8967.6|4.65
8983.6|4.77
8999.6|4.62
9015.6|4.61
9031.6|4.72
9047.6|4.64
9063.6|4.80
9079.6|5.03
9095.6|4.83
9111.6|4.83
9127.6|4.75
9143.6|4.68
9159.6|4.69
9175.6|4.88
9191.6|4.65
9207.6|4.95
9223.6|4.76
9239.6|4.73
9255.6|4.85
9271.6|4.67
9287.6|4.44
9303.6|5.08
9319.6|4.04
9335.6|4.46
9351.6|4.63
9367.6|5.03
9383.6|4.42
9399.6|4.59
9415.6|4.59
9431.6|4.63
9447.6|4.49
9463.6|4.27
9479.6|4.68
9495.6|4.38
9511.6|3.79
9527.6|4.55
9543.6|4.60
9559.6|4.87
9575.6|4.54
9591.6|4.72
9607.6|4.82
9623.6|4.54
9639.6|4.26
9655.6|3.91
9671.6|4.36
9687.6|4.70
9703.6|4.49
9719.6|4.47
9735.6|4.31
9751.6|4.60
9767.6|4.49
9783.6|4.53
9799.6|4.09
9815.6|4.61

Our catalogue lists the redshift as 0.114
